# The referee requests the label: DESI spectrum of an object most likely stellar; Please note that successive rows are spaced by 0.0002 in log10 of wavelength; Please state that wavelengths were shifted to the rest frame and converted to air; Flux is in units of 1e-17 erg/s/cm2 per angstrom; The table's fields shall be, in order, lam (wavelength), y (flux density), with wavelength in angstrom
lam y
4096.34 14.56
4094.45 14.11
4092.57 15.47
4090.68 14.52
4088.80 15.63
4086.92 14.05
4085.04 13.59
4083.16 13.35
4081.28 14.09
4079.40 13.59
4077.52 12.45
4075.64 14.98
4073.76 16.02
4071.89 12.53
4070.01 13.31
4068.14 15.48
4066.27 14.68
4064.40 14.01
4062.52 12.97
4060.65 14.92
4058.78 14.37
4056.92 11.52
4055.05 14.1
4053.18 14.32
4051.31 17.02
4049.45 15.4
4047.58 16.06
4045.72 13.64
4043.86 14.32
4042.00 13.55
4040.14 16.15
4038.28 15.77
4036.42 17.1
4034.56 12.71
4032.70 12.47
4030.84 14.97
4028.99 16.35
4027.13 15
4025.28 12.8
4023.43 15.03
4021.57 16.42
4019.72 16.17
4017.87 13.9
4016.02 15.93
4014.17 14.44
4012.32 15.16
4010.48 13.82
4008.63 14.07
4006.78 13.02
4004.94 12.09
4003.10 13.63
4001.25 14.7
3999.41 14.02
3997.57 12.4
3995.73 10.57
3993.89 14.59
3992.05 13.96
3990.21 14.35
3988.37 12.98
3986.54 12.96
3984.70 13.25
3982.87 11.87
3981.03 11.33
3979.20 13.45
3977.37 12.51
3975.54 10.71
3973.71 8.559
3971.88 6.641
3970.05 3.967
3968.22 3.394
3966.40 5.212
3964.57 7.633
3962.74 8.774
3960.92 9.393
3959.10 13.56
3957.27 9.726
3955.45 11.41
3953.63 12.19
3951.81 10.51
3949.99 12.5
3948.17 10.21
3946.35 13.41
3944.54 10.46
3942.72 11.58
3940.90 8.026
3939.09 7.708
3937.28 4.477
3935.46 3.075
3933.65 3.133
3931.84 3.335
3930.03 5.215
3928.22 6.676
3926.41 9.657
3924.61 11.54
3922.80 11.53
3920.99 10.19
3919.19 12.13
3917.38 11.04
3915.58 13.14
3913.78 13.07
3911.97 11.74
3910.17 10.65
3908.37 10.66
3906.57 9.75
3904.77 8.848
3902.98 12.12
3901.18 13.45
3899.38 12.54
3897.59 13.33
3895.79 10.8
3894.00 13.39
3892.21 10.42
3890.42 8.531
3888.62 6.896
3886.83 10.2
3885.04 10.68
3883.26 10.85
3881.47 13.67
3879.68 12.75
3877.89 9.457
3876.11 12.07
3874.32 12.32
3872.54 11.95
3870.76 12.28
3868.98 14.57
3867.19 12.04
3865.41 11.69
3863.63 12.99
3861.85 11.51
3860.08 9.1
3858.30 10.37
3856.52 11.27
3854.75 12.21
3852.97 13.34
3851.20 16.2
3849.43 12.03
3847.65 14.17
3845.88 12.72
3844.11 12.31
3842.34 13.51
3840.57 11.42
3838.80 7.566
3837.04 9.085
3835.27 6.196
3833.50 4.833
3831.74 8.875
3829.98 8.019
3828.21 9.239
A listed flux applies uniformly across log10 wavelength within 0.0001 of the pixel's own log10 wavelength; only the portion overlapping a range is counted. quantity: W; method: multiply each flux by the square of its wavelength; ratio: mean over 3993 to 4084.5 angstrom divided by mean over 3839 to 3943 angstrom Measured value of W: 1.4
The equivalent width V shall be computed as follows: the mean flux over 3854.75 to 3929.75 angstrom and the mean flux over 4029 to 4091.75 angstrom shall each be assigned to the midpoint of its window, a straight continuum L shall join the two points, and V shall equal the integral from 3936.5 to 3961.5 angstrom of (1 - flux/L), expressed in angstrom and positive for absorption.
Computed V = 3.85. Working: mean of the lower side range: 11.2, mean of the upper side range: 14.4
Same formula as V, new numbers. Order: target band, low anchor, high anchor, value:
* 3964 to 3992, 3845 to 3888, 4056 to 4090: 6.5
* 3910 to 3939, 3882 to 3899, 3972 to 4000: 6.5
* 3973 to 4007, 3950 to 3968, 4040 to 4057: -3.7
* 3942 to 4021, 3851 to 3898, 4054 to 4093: 7.1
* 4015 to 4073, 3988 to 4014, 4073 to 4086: -3.5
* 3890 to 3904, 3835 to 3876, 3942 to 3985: -0.9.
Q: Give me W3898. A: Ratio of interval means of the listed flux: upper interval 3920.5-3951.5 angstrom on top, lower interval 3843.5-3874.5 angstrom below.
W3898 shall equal 0.68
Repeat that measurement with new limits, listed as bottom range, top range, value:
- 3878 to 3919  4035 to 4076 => 1.30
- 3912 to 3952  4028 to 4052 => 1.63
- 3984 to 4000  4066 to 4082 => 1.07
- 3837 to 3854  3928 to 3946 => 0.53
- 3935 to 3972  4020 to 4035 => 1.65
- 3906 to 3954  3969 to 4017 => 1.31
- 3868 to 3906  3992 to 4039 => 1.24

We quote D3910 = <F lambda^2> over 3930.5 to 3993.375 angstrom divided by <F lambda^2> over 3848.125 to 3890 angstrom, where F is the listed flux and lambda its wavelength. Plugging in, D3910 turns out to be 0.86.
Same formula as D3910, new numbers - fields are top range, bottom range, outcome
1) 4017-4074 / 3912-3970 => 1.69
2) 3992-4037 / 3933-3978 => 1.67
